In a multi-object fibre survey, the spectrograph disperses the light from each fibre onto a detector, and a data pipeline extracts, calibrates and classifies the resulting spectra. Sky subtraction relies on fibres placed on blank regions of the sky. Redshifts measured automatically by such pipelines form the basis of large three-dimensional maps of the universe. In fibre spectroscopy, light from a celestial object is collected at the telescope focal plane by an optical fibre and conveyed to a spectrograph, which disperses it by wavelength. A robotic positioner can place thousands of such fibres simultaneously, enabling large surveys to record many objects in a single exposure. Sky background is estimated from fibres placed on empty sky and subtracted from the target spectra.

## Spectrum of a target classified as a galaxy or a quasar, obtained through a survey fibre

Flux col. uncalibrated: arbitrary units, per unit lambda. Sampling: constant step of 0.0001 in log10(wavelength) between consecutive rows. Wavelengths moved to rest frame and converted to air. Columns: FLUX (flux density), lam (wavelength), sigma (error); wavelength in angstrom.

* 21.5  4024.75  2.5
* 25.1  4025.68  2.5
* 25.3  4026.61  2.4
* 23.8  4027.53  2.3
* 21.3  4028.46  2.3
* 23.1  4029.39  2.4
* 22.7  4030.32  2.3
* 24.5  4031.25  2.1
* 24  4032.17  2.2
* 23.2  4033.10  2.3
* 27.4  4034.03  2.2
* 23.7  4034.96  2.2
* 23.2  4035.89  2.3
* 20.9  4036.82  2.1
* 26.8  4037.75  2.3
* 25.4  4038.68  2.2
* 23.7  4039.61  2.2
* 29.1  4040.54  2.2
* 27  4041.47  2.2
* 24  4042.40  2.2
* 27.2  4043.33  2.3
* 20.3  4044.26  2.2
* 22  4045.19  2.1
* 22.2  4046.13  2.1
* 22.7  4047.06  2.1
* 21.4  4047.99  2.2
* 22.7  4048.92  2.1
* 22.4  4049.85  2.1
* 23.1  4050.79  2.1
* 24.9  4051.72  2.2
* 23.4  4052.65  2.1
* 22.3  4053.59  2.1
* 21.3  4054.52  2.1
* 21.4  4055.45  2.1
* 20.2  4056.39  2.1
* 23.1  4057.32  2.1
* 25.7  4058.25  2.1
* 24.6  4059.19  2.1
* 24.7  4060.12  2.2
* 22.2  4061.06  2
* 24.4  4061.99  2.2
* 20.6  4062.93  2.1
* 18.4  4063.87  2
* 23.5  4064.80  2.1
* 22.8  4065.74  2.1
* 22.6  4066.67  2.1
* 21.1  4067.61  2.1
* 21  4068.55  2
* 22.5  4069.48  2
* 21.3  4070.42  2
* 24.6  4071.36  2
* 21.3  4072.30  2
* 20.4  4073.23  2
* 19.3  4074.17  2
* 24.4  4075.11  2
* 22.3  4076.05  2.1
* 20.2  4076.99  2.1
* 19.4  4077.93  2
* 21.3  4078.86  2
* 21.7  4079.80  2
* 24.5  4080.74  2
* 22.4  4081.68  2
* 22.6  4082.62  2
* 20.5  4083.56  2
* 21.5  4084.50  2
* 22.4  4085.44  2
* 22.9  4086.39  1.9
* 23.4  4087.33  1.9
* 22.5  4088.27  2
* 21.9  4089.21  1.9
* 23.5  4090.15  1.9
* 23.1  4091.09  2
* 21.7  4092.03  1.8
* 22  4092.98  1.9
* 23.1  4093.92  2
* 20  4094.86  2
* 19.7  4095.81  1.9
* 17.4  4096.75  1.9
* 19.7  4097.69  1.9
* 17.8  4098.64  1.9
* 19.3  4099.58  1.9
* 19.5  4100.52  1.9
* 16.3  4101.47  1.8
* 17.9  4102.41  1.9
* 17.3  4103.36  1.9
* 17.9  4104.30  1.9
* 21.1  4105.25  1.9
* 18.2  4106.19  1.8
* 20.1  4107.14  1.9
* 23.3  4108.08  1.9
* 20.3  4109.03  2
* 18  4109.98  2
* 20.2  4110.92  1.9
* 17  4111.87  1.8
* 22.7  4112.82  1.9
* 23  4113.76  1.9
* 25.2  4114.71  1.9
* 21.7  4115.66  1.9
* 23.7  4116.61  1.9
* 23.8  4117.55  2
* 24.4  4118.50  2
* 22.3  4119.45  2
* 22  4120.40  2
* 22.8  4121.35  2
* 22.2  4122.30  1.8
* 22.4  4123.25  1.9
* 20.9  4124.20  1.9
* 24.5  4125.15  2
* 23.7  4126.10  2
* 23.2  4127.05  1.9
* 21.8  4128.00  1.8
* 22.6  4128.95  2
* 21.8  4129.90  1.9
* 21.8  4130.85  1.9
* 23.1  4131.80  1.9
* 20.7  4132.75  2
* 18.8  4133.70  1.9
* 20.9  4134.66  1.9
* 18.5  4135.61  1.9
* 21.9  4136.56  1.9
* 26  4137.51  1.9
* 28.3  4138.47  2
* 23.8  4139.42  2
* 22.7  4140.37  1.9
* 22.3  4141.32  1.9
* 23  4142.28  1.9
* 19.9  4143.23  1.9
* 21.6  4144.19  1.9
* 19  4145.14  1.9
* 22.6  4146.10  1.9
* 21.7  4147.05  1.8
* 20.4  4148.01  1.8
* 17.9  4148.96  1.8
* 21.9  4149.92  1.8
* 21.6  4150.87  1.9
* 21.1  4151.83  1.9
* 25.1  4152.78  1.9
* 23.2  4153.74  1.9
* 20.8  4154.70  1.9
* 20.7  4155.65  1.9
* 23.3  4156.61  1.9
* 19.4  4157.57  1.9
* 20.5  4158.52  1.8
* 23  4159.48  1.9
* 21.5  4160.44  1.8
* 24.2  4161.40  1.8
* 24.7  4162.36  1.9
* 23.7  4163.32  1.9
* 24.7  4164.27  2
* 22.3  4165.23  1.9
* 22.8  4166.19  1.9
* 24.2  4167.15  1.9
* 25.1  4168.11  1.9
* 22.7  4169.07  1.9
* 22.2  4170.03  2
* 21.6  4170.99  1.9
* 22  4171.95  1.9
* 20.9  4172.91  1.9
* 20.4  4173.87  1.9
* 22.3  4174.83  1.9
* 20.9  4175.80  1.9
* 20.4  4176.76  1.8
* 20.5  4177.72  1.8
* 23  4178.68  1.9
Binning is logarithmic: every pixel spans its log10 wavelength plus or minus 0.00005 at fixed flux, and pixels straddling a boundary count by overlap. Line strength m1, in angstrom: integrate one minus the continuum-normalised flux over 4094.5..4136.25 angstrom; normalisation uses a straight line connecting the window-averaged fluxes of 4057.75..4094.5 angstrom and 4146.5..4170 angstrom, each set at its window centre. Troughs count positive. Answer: 2.6 angstrom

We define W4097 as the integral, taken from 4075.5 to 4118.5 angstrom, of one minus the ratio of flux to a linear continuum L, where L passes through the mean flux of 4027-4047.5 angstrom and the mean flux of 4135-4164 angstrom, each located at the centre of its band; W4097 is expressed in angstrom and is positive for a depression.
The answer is 3.8 angstrom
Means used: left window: 24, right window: 22.2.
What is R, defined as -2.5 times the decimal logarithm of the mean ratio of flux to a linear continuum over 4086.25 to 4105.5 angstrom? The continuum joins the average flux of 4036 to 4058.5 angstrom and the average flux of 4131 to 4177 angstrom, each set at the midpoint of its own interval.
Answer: 0.13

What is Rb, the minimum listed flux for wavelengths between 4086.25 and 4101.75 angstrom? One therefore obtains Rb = 16.3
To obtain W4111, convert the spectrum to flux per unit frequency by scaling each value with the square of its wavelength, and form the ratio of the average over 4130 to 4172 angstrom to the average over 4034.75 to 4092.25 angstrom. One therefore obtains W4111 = 1.02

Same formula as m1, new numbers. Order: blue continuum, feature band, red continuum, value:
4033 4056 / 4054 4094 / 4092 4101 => -1.26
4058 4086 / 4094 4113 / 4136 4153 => 2.52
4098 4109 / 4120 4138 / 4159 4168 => -1.00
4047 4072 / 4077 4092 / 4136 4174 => 0.22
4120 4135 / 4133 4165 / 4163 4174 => 0.54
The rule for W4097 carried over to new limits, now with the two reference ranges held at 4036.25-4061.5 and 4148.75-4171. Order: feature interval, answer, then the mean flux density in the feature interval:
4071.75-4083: 0.77 angstrom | 21.7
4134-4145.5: 0.19 angstrom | 22.3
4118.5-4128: 0.05 angstrom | 22.7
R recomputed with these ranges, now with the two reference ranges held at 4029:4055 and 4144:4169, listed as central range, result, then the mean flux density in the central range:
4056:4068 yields 0.04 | 22.6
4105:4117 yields 0.09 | 21.1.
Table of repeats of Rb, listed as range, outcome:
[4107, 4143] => 17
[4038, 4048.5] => 20.3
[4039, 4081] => 18.4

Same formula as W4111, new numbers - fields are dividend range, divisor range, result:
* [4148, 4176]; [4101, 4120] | 1.10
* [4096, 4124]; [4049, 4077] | 0.94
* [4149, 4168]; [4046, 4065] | 1.05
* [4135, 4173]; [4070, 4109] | 1.10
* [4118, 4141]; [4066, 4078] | 1.07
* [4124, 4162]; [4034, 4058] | 0.98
